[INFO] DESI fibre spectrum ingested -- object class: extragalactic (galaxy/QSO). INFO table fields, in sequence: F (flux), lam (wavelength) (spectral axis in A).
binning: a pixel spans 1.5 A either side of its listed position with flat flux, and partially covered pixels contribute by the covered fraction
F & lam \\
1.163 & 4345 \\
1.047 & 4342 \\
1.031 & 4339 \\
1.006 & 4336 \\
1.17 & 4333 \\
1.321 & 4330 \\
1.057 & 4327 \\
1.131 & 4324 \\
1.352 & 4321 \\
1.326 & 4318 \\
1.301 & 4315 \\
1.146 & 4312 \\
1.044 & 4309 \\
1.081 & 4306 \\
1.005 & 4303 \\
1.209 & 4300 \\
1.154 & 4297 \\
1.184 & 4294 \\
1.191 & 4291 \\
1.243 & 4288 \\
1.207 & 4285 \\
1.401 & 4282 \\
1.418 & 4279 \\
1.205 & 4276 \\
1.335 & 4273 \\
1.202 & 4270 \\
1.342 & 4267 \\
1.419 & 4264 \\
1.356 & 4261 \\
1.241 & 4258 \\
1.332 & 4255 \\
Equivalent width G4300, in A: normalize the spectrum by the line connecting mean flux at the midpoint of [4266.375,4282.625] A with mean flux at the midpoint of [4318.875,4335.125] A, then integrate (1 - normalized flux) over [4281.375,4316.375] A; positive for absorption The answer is 2.4 A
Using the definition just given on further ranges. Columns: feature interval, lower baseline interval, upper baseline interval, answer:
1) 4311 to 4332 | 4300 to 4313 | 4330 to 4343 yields -2.8 A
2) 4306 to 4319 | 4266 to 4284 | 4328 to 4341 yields 0.1 A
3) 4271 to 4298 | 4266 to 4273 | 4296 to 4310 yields -1.4 A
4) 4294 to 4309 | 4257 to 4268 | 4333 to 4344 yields 1.0 A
